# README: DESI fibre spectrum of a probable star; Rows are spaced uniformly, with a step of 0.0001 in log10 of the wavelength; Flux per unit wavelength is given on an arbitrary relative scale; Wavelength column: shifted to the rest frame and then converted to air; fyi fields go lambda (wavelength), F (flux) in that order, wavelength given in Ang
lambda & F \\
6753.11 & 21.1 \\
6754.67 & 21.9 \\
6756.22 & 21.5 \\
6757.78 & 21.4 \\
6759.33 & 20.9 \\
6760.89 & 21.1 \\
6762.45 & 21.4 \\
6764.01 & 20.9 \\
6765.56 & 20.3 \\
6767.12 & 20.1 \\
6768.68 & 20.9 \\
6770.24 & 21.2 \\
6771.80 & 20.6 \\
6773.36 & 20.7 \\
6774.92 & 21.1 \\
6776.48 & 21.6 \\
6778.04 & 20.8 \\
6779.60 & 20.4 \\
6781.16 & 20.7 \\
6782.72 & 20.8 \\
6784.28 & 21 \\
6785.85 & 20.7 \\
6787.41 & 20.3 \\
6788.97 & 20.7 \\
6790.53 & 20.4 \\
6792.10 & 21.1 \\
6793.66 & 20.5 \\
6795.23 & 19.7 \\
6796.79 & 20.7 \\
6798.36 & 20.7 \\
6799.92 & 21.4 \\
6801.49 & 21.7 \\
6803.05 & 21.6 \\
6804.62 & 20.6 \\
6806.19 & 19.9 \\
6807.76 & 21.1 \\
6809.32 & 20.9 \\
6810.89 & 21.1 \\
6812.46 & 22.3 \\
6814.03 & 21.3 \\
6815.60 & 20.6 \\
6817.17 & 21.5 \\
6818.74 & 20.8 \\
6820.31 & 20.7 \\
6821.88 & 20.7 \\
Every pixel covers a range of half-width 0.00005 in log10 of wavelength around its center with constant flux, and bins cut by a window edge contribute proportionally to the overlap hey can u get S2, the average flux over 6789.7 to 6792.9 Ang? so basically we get 20.8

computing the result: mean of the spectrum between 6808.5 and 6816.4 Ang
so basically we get 21.2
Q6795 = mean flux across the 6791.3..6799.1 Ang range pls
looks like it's 20.5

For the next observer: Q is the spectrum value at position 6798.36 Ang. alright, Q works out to 20.7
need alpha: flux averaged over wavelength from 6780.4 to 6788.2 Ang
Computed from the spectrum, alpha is 20.7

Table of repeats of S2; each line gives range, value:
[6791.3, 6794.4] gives 20.8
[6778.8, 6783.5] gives 20.7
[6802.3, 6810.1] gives 20.8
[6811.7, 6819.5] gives 21.3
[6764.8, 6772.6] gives 20.6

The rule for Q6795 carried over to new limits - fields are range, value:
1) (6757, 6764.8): 21.1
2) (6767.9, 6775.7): 20.9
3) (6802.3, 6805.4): 21.1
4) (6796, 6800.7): 21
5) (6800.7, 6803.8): 21.7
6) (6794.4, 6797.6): 20.2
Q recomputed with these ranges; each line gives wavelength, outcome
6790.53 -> 20.4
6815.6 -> 20.6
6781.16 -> 20.7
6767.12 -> 20.1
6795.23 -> 19.7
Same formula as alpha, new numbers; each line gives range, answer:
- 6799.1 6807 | 21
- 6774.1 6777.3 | 21.3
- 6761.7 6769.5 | 20.7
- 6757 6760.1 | 21.2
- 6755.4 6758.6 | 21.5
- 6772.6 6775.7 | 20.9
